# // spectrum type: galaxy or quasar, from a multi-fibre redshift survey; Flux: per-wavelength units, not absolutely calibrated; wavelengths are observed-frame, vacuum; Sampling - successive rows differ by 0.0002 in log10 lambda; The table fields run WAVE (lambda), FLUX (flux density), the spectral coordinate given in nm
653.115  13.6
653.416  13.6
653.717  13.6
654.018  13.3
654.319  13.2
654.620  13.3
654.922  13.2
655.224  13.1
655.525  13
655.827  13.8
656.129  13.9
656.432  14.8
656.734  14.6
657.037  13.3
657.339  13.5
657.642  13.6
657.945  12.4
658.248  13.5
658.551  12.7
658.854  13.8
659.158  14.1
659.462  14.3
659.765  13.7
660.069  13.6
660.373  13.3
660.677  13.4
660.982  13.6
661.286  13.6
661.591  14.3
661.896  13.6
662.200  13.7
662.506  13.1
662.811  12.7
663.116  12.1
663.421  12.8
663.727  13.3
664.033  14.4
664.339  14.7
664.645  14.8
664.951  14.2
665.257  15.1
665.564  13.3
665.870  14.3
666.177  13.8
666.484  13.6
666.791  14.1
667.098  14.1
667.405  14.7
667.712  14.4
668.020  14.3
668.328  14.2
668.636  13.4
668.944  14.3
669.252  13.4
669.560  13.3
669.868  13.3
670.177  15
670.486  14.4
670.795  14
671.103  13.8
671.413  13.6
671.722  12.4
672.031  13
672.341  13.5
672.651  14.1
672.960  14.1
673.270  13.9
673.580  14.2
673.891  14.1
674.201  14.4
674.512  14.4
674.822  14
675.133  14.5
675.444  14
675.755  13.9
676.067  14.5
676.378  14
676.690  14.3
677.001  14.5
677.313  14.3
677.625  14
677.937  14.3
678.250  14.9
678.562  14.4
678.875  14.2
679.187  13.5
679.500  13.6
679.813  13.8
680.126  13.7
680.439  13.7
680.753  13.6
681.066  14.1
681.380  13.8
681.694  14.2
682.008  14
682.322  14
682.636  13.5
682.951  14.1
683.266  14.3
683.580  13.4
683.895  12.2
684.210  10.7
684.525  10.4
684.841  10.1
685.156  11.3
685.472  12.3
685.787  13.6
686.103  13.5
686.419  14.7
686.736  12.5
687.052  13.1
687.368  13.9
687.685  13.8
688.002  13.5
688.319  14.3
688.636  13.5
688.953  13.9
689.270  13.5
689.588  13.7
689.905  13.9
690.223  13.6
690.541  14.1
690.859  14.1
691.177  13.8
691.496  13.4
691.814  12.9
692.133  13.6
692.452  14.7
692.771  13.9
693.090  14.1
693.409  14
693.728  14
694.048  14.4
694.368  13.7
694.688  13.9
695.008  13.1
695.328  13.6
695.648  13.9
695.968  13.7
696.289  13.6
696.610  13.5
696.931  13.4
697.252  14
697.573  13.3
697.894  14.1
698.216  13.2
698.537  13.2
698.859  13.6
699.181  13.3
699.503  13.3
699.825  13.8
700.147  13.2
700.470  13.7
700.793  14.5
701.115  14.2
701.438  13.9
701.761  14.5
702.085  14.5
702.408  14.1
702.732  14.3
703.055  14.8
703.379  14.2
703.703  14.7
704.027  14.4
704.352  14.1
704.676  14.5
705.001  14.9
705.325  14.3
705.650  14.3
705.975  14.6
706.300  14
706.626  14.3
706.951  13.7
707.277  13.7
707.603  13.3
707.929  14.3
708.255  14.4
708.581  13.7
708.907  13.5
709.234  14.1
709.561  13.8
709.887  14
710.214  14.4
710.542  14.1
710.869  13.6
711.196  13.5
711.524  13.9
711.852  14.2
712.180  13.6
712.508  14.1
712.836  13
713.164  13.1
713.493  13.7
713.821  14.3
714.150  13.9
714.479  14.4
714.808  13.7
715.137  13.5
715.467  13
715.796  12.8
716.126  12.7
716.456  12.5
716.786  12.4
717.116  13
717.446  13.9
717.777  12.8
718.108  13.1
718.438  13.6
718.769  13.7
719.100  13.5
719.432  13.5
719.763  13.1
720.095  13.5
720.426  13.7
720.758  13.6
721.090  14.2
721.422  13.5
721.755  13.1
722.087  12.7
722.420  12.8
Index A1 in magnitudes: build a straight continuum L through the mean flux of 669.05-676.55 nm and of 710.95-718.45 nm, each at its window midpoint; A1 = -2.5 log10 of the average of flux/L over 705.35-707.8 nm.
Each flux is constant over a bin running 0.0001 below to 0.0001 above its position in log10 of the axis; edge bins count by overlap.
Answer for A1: -0.038 mag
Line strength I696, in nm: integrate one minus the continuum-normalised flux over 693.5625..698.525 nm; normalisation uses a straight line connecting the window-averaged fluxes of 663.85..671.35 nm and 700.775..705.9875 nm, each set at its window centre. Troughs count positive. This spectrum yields 0.23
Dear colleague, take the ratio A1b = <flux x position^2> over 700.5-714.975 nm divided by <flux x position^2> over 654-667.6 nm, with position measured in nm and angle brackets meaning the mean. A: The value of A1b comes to 1.18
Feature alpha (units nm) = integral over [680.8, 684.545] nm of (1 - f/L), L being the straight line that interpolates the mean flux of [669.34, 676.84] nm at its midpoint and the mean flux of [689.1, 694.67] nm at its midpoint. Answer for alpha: 0.150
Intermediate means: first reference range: 13.9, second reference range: 13.8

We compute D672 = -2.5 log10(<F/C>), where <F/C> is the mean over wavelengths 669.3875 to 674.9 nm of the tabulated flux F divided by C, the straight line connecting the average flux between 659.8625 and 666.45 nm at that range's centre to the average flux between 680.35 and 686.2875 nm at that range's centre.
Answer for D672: -0.04 mag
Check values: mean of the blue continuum 13.7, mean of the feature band 13.9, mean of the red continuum 13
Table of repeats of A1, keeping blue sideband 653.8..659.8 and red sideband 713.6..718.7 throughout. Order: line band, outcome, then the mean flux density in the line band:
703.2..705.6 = -0.08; 14.4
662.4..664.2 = 0.04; 13.1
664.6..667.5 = -0.05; 14.2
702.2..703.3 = -0.08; 14.4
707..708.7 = -0.04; 13.9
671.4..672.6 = 0.03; 13.2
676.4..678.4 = -0.07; 14.4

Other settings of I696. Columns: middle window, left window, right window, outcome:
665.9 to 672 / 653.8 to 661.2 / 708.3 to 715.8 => -0.134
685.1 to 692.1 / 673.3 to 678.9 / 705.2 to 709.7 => 0.310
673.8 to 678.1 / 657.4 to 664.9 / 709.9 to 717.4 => -0.217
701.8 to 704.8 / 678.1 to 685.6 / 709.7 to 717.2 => -0.213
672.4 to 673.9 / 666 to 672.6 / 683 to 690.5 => -0.041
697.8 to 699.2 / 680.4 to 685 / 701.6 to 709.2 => 0.040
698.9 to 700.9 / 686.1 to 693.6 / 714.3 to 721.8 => 0.000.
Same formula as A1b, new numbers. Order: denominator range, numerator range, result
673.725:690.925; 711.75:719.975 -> 1.08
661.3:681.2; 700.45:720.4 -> 1.11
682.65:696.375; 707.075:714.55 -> 1.10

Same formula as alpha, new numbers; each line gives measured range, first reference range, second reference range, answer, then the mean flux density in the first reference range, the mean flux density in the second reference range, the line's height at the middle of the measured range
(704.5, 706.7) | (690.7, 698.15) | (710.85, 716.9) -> -0.13 nm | 13.8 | 13.5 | 13.6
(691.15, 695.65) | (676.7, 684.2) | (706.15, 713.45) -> 0.02 nm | 13.9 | 13.8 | 13.8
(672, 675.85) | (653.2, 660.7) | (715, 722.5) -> -0.17 nm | 13.5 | 13.2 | 13.5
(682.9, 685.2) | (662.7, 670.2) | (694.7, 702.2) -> 0.30 nm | 13.9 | 13.7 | 13.8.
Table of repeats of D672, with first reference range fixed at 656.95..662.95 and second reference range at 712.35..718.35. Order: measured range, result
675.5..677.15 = -0.06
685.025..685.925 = 0.08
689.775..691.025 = -0.04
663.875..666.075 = -0.07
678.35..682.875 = -0.04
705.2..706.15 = -0.08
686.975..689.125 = -0.03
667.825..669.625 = -0.03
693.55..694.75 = -0.05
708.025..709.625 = -0.05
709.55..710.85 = -0.06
